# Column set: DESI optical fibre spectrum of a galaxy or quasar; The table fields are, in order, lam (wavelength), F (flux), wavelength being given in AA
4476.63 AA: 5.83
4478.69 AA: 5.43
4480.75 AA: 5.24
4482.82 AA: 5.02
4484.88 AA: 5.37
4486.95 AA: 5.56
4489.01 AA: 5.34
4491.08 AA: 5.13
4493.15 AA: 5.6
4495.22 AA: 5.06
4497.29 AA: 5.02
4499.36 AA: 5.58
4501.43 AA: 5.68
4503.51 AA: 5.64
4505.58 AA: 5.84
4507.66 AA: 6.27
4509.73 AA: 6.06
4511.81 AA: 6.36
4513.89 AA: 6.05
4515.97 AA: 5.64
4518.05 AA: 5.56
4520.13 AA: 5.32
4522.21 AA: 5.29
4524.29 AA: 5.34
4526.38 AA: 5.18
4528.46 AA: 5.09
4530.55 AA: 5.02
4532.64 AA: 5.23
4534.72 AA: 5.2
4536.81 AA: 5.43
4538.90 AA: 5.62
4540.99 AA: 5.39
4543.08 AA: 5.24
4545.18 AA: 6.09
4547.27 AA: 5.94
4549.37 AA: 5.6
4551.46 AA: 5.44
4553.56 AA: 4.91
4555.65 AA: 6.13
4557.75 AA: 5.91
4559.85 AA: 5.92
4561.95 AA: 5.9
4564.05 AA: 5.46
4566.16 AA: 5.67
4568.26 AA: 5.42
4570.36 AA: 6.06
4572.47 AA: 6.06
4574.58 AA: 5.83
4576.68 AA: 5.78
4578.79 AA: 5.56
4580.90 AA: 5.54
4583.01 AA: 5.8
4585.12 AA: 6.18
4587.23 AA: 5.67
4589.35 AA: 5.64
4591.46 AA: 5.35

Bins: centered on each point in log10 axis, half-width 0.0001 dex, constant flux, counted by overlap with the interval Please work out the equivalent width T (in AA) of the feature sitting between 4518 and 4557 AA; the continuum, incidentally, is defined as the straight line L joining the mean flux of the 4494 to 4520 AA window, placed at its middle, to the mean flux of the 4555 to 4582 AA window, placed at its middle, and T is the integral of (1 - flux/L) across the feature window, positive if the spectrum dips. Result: 2.2 AA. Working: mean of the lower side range 5.72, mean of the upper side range 5.78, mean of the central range 5.42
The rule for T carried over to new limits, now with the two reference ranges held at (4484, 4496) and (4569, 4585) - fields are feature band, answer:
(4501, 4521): -1.43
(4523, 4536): 0.88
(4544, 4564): -0.17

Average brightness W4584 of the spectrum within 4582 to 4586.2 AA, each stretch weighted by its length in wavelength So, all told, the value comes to 5.99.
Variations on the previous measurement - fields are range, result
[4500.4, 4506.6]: 5.72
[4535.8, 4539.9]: 5.52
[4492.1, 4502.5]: 5.39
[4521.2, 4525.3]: 5.32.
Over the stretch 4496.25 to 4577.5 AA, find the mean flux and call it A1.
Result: 5.62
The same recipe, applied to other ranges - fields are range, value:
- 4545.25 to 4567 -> 5.71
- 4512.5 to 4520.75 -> 5.69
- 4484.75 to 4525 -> 5.59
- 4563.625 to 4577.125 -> 5.77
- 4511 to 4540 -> 5.44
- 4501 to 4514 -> 5.99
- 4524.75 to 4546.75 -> 5.36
